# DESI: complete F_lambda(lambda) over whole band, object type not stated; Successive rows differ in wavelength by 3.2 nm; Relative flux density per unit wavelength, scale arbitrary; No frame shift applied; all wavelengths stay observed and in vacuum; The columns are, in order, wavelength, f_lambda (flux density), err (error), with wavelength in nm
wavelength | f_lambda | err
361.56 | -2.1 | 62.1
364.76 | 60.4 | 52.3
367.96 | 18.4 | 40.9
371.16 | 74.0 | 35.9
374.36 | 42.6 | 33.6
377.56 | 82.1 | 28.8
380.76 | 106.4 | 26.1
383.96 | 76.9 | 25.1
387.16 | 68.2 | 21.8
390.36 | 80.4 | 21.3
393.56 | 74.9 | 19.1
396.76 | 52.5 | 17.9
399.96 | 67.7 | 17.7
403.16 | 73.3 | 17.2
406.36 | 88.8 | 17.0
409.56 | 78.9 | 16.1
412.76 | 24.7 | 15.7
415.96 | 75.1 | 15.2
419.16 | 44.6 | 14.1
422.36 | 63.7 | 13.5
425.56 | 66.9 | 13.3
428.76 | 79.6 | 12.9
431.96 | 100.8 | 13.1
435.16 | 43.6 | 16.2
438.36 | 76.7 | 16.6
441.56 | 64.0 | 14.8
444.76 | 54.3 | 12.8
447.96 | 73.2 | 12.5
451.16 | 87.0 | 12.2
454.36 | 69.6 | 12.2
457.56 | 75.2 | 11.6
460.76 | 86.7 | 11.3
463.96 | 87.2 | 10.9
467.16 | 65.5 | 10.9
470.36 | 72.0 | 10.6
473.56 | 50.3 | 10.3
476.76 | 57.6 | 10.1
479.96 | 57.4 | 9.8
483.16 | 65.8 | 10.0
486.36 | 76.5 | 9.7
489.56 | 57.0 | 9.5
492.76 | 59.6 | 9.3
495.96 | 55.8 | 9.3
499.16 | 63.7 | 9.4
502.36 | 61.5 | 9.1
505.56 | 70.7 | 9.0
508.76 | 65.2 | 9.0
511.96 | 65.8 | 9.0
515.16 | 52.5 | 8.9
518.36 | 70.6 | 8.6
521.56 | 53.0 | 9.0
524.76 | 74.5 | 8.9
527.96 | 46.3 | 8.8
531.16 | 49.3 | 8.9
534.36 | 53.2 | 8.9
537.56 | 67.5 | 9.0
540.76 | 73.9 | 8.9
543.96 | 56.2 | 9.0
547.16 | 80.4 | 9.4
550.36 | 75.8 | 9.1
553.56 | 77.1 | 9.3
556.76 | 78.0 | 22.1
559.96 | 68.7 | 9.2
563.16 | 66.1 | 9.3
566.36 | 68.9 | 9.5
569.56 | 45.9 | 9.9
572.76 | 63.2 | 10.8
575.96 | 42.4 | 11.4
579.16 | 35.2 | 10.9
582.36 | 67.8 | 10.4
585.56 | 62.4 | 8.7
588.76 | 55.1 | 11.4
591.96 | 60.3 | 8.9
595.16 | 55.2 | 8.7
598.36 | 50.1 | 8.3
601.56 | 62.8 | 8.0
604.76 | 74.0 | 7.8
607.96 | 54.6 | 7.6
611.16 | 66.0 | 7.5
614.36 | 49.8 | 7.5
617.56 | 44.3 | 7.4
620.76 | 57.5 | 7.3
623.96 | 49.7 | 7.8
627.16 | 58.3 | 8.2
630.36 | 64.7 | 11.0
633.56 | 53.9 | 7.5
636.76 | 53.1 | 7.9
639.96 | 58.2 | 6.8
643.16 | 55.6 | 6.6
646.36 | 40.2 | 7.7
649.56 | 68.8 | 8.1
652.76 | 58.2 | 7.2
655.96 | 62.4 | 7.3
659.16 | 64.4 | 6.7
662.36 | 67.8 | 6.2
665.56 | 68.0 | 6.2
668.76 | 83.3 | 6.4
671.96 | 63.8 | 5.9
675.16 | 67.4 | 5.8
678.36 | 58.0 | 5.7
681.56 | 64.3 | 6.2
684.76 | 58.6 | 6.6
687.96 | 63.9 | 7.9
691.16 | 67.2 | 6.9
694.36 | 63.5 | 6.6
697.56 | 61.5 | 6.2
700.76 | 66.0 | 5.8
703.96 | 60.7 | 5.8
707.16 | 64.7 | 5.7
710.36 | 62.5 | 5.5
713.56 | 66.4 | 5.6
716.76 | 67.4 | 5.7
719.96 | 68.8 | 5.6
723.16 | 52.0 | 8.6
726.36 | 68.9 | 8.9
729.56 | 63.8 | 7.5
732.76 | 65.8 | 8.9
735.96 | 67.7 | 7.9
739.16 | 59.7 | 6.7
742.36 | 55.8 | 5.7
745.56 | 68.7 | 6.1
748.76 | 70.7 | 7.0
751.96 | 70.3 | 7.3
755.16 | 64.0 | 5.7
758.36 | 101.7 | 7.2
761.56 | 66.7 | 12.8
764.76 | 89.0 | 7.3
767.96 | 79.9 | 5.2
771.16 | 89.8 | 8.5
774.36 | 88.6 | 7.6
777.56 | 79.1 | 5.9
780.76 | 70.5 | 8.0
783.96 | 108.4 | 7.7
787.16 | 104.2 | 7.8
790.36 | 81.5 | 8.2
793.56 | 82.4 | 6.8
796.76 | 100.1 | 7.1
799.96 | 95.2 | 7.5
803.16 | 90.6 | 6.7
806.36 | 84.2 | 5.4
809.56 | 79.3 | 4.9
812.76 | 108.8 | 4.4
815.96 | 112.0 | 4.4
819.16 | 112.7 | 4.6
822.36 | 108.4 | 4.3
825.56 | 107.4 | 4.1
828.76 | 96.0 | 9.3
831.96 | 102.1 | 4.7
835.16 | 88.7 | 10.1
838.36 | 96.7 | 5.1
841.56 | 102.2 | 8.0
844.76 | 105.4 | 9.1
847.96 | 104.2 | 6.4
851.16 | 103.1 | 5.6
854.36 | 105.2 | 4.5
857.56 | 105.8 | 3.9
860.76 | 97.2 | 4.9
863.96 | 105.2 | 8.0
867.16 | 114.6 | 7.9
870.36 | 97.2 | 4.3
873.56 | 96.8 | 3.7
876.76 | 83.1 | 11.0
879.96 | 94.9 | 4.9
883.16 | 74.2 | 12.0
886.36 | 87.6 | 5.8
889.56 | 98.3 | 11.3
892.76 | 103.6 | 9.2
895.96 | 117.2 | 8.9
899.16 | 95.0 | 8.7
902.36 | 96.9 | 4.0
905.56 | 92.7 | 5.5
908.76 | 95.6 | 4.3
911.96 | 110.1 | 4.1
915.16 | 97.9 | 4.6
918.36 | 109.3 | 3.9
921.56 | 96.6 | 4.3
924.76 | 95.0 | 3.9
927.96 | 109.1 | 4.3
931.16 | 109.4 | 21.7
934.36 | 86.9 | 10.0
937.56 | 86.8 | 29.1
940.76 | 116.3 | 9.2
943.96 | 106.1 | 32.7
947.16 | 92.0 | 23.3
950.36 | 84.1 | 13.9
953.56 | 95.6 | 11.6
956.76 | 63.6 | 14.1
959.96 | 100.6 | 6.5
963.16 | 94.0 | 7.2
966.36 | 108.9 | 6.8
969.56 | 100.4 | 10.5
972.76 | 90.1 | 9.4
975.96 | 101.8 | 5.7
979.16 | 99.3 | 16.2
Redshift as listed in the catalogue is 1.03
